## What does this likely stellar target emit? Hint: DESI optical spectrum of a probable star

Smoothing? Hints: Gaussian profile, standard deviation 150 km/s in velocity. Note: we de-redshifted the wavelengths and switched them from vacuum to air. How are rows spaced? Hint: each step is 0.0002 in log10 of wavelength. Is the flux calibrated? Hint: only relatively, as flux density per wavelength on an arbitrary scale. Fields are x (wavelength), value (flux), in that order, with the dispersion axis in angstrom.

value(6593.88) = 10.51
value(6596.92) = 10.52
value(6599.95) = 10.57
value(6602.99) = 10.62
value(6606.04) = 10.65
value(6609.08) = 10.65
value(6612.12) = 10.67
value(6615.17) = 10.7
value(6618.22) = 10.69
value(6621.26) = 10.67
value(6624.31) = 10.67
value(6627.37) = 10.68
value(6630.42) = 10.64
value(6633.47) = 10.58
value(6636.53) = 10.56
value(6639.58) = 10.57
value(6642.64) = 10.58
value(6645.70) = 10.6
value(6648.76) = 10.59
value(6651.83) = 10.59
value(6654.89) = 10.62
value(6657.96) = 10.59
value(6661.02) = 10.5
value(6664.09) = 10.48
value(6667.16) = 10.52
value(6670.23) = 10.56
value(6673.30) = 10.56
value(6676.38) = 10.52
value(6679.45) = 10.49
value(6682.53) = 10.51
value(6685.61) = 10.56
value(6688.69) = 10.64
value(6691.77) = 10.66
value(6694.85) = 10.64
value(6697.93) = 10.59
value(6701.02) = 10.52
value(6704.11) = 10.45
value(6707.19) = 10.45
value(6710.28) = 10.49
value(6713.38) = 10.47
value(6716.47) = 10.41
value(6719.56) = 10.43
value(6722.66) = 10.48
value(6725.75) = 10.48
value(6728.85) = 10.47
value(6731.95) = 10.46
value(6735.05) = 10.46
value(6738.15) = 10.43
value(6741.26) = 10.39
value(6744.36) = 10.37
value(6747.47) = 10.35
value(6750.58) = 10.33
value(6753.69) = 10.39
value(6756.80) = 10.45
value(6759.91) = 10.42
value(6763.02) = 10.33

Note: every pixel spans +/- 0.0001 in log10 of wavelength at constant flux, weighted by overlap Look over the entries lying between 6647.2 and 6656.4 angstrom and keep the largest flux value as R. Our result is 10.62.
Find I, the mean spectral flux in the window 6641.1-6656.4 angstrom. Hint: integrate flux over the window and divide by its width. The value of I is 10.6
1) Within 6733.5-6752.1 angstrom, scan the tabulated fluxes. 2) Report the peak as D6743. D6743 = 10.46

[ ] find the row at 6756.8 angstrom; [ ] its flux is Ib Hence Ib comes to 10.45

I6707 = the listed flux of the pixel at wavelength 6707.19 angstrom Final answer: 10.45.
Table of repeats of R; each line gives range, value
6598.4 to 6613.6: 10.67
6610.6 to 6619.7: 10.7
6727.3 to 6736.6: 10.47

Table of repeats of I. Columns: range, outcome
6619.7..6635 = 10.7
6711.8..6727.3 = 10.5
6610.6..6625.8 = 10.7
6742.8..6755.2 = 10.4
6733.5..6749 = 10.4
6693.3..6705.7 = 10.6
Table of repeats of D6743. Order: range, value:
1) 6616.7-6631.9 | 10.69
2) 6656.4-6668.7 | 10.59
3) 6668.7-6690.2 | 10.64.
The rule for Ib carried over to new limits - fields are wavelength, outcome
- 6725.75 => 10.48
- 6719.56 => 10.43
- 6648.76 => 10.59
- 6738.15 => 10.43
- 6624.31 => 10.67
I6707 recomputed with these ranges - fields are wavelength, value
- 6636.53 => 10.56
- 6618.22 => 10.69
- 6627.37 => 10.68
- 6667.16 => 10.52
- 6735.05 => 10.46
